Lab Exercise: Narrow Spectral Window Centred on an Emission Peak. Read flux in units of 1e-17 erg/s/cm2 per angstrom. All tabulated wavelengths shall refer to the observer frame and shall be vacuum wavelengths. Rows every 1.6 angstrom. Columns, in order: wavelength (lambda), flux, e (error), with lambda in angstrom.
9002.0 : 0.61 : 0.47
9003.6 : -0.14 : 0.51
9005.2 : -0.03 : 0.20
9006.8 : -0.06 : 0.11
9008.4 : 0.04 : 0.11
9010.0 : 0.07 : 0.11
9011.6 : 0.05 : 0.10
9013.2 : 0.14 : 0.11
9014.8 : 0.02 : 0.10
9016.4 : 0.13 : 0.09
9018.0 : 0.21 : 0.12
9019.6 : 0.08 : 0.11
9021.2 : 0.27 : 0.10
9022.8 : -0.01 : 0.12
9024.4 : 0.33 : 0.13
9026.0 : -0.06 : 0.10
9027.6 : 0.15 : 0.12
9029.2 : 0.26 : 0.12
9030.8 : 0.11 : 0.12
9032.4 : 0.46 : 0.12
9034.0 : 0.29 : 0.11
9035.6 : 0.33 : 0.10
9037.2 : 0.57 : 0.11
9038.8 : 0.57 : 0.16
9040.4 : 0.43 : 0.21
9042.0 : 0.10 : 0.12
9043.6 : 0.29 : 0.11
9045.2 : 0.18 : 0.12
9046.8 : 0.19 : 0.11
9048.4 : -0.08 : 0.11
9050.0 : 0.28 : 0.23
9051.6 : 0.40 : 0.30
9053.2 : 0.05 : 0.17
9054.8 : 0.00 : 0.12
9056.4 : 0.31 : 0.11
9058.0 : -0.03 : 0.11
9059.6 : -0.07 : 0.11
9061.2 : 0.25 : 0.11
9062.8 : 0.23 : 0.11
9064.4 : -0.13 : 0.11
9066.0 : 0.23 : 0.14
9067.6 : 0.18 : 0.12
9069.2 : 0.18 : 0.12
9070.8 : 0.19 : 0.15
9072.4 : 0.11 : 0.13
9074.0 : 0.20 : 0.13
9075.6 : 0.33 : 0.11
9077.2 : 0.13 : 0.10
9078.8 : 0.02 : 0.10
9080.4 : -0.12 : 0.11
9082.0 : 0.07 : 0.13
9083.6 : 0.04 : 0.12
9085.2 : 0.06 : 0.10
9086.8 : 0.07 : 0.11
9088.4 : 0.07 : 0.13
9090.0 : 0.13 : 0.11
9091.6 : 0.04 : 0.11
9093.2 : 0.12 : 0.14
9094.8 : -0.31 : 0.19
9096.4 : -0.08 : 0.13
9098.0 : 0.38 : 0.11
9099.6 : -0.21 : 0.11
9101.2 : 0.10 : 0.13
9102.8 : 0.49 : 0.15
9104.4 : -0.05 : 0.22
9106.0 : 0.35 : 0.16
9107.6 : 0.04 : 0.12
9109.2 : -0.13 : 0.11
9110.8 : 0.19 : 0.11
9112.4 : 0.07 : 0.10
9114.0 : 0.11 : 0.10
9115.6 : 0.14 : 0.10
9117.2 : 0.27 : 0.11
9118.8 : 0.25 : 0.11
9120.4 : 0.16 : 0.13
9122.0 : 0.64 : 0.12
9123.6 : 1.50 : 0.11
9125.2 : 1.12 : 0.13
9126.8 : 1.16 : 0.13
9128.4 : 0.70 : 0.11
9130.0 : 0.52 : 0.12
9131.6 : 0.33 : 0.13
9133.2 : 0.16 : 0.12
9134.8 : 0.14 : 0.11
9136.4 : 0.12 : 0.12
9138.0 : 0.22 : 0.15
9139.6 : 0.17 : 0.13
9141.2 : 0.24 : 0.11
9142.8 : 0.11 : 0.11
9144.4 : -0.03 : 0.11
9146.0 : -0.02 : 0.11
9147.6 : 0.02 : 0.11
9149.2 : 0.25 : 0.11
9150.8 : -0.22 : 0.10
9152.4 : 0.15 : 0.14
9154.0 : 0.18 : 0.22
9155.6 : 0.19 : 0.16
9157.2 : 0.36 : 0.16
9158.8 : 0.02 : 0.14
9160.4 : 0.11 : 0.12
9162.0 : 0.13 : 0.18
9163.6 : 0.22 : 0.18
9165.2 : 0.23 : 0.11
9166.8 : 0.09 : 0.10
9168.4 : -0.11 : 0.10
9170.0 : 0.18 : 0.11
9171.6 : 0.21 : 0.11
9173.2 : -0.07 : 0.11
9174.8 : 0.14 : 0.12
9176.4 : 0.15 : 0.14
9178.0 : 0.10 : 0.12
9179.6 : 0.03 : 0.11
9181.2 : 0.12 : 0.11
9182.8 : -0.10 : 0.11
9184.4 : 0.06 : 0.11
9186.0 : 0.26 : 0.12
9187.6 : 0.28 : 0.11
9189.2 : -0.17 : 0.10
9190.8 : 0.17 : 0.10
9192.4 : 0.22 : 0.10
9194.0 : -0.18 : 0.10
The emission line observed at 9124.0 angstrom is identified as [O III] 5007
